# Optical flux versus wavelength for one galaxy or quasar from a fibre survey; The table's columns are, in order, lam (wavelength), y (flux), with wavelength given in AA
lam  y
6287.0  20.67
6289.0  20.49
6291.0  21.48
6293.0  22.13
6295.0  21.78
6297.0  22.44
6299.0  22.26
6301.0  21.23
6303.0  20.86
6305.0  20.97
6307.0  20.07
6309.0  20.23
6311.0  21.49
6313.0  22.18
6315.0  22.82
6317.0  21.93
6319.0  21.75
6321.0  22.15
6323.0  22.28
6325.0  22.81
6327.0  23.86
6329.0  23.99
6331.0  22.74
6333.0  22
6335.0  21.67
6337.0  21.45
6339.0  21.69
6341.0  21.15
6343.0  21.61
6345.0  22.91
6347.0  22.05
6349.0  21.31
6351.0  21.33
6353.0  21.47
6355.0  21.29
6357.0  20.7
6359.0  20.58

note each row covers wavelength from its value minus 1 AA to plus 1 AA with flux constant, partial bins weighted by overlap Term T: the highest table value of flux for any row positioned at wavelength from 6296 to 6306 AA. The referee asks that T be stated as 22.44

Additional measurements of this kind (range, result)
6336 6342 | 21.69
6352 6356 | 21.47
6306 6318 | 22.82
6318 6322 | 22.15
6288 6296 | 22.13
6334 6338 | 21.67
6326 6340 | 23.99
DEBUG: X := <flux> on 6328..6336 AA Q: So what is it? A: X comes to 22.6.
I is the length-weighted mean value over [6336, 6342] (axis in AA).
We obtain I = 21.4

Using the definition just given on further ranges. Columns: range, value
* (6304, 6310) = 20.4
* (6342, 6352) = 21.8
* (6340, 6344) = 21.4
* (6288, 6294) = 21.4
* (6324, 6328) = 23.3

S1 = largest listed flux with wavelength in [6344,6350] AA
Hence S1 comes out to 22.91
